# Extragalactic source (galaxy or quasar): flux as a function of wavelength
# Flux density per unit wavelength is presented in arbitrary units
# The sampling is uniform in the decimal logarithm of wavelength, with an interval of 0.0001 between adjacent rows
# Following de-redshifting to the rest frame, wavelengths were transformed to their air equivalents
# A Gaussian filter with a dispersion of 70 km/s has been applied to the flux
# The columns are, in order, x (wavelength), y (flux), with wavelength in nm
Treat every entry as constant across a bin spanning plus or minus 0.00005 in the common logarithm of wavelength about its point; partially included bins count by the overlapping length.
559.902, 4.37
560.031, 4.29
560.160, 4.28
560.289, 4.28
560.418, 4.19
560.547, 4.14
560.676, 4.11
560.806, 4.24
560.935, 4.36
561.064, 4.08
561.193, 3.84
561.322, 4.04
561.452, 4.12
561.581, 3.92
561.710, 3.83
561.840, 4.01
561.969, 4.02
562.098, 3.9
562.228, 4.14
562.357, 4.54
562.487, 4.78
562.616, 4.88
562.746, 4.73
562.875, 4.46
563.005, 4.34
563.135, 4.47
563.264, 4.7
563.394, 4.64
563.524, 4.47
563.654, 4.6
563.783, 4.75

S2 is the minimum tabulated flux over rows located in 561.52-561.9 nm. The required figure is 3.83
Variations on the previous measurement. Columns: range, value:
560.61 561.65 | 3.84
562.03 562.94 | 3.9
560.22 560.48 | 4.19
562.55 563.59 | 4.34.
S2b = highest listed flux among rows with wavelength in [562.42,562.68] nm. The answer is 4.88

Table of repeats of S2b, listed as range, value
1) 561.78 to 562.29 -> 4.14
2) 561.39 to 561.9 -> 4.12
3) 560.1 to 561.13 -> 4.36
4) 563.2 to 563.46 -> 4.7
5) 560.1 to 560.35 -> 4.28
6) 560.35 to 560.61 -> 4.19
